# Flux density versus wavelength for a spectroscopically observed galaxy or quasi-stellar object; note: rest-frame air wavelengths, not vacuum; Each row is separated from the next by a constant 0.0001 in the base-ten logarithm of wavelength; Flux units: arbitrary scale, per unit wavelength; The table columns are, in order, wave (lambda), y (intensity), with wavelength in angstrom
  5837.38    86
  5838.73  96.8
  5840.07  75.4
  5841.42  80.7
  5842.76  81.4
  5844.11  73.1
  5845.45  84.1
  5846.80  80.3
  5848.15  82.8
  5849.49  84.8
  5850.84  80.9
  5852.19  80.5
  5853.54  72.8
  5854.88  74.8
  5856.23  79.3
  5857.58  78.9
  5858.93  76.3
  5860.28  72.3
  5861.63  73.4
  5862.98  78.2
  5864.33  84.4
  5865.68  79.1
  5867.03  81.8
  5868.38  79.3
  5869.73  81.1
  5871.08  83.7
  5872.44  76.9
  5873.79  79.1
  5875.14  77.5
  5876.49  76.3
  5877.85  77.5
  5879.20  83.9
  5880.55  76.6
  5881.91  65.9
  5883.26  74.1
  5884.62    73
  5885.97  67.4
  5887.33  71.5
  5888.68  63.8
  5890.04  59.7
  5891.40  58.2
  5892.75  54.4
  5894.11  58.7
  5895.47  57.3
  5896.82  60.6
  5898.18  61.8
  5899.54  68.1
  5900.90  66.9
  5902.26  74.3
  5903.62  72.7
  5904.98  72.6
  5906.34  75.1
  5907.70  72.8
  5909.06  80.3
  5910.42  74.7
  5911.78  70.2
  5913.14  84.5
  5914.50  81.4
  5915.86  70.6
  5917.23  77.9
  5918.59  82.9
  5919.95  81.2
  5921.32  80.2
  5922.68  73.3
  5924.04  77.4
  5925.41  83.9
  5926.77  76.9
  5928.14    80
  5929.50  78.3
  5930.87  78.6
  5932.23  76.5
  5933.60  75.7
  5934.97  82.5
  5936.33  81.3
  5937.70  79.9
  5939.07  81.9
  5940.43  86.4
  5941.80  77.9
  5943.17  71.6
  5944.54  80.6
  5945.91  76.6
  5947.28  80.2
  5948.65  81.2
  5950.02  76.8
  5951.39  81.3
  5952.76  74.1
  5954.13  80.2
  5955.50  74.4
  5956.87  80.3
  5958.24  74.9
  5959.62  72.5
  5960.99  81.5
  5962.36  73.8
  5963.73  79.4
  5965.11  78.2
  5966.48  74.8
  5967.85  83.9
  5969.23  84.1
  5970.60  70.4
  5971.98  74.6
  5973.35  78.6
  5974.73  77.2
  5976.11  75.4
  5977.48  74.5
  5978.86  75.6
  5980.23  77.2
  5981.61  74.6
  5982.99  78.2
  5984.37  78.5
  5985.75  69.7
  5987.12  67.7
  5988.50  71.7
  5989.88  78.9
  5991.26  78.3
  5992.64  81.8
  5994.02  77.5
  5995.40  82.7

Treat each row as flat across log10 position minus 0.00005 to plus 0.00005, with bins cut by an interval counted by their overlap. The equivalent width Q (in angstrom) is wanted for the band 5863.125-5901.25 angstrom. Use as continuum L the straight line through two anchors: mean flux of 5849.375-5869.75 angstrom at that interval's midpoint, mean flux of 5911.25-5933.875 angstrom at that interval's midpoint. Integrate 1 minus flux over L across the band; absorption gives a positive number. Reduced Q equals 3.3 angstrom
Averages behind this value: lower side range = 78.4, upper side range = 78.3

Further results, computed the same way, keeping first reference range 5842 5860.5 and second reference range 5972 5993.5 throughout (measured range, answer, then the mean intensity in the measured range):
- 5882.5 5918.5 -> 3.8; 69.6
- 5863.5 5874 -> -0.3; 80.7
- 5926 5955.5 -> -0.8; 78.9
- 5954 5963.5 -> 0.0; 76.8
